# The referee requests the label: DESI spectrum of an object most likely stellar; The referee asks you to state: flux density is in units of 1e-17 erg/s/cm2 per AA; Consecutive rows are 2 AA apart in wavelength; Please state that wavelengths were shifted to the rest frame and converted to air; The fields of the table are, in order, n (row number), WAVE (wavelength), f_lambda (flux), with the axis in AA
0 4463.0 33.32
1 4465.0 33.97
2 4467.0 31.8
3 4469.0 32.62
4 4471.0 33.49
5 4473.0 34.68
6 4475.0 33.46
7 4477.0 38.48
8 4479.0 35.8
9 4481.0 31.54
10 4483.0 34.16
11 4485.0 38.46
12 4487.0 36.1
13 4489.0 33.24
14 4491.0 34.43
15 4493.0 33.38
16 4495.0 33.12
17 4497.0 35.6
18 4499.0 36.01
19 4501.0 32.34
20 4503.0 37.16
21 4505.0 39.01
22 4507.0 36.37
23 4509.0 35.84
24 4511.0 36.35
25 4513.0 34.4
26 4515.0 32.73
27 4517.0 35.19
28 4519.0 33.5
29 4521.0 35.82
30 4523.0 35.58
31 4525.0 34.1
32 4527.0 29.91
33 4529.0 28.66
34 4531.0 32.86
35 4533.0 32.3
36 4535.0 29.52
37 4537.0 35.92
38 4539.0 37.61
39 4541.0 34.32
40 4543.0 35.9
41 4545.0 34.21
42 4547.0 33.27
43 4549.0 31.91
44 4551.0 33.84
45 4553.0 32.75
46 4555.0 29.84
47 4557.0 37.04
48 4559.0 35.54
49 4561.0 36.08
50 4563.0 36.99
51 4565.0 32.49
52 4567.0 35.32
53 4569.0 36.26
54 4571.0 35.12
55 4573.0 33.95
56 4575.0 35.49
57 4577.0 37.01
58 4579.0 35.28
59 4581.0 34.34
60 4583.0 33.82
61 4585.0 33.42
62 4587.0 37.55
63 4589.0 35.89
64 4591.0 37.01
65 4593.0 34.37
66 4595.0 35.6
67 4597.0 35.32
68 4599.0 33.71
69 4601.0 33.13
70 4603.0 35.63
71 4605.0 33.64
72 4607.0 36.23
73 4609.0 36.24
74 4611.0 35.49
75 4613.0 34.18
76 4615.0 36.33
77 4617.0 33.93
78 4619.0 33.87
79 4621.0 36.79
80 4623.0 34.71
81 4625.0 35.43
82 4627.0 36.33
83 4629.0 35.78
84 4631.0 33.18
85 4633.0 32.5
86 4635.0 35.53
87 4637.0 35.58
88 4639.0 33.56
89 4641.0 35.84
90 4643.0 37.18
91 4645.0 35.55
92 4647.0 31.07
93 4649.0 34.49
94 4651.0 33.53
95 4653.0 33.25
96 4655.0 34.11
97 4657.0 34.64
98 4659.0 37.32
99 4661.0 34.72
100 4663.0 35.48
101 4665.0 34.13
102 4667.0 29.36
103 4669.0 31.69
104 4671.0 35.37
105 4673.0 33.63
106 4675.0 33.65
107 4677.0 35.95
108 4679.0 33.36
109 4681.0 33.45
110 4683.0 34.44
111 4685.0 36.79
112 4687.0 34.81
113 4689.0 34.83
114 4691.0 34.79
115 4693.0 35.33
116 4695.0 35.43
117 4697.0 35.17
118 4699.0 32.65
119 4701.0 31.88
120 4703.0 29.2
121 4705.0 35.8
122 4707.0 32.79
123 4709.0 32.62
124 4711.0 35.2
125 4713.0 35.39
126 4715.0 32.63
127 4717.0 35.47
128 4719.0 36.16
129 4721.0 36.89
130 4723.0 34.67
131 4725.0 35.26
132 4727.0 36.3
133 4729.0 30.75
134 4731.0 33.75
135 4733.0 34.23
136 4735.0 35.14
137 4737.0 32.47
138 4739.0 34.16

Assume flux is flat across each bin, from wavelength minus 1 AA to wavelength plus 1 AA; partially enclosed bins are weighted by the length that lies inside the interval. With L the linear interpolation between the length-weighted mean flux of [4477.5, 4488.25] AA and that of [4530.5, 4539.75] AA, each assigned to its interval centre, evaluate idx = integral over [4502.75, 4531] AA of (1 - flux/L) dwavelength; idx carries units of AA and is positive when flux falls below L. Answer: -0.2 AA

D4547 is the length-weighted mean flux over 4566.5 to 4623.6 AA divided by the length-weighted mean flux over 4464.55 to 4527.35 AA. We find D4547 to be 1.01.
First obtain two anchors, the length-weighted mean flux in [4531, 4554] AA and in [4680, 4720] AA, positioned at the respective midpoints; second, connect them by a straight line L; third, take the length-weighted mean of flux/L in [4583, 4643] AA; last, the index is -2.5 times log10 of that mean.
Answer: -0.04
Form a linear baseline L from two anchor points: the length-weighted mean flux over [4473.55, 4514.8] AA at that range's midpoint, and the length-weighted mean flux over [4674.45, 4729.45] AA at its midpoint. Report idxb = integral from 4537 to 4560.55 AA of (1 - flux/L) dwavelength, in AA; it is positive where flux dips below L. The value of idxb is 0.5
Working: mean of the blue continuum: 35.2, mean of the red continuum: 34.4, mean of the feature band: 34.3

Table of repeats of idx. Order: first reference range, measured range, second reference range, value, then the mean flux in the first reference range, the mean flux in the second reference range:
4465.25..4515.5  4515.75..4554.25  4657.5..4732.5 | 1.33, 34.8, 34.2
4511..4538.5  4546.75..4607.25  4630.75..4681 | -1.99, 33.3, 34.2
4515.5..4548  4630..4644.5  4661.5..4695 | -0.31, 33.7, 34.2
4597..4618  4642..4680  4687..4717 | 0.23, 34.9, 33.9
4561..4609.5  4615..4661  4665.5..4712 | -0.37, 35.2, 33.8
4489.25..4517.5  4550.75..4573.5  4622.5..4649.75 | 0.20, 35.1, 34.8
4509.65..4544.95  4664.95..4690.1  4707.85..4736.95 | 0.30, 33.8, 34.5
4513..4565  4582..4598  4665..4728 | -0.68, 33.8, 34.2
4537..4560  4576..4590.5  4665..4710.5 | -0.52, 34.3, 33.8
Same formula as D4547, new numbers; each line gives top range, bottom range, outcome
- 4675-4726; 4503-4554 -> 1.01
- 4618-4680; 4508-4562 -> 1.02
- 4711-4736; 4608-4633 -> 0.99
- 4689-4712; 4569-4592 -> 0.95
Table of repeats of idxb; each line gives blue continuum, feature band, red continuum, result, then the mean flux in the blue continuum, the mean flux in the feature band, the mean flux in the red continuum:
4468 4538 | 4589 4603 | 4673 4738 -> -0.3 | 34.3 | 35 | 34.3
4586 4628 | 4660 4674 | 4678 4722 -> 0.5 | 35.3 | 33.5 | 34.3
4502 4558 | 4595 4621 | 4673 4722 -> -0.5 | 34.1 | 34.9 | 34.3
